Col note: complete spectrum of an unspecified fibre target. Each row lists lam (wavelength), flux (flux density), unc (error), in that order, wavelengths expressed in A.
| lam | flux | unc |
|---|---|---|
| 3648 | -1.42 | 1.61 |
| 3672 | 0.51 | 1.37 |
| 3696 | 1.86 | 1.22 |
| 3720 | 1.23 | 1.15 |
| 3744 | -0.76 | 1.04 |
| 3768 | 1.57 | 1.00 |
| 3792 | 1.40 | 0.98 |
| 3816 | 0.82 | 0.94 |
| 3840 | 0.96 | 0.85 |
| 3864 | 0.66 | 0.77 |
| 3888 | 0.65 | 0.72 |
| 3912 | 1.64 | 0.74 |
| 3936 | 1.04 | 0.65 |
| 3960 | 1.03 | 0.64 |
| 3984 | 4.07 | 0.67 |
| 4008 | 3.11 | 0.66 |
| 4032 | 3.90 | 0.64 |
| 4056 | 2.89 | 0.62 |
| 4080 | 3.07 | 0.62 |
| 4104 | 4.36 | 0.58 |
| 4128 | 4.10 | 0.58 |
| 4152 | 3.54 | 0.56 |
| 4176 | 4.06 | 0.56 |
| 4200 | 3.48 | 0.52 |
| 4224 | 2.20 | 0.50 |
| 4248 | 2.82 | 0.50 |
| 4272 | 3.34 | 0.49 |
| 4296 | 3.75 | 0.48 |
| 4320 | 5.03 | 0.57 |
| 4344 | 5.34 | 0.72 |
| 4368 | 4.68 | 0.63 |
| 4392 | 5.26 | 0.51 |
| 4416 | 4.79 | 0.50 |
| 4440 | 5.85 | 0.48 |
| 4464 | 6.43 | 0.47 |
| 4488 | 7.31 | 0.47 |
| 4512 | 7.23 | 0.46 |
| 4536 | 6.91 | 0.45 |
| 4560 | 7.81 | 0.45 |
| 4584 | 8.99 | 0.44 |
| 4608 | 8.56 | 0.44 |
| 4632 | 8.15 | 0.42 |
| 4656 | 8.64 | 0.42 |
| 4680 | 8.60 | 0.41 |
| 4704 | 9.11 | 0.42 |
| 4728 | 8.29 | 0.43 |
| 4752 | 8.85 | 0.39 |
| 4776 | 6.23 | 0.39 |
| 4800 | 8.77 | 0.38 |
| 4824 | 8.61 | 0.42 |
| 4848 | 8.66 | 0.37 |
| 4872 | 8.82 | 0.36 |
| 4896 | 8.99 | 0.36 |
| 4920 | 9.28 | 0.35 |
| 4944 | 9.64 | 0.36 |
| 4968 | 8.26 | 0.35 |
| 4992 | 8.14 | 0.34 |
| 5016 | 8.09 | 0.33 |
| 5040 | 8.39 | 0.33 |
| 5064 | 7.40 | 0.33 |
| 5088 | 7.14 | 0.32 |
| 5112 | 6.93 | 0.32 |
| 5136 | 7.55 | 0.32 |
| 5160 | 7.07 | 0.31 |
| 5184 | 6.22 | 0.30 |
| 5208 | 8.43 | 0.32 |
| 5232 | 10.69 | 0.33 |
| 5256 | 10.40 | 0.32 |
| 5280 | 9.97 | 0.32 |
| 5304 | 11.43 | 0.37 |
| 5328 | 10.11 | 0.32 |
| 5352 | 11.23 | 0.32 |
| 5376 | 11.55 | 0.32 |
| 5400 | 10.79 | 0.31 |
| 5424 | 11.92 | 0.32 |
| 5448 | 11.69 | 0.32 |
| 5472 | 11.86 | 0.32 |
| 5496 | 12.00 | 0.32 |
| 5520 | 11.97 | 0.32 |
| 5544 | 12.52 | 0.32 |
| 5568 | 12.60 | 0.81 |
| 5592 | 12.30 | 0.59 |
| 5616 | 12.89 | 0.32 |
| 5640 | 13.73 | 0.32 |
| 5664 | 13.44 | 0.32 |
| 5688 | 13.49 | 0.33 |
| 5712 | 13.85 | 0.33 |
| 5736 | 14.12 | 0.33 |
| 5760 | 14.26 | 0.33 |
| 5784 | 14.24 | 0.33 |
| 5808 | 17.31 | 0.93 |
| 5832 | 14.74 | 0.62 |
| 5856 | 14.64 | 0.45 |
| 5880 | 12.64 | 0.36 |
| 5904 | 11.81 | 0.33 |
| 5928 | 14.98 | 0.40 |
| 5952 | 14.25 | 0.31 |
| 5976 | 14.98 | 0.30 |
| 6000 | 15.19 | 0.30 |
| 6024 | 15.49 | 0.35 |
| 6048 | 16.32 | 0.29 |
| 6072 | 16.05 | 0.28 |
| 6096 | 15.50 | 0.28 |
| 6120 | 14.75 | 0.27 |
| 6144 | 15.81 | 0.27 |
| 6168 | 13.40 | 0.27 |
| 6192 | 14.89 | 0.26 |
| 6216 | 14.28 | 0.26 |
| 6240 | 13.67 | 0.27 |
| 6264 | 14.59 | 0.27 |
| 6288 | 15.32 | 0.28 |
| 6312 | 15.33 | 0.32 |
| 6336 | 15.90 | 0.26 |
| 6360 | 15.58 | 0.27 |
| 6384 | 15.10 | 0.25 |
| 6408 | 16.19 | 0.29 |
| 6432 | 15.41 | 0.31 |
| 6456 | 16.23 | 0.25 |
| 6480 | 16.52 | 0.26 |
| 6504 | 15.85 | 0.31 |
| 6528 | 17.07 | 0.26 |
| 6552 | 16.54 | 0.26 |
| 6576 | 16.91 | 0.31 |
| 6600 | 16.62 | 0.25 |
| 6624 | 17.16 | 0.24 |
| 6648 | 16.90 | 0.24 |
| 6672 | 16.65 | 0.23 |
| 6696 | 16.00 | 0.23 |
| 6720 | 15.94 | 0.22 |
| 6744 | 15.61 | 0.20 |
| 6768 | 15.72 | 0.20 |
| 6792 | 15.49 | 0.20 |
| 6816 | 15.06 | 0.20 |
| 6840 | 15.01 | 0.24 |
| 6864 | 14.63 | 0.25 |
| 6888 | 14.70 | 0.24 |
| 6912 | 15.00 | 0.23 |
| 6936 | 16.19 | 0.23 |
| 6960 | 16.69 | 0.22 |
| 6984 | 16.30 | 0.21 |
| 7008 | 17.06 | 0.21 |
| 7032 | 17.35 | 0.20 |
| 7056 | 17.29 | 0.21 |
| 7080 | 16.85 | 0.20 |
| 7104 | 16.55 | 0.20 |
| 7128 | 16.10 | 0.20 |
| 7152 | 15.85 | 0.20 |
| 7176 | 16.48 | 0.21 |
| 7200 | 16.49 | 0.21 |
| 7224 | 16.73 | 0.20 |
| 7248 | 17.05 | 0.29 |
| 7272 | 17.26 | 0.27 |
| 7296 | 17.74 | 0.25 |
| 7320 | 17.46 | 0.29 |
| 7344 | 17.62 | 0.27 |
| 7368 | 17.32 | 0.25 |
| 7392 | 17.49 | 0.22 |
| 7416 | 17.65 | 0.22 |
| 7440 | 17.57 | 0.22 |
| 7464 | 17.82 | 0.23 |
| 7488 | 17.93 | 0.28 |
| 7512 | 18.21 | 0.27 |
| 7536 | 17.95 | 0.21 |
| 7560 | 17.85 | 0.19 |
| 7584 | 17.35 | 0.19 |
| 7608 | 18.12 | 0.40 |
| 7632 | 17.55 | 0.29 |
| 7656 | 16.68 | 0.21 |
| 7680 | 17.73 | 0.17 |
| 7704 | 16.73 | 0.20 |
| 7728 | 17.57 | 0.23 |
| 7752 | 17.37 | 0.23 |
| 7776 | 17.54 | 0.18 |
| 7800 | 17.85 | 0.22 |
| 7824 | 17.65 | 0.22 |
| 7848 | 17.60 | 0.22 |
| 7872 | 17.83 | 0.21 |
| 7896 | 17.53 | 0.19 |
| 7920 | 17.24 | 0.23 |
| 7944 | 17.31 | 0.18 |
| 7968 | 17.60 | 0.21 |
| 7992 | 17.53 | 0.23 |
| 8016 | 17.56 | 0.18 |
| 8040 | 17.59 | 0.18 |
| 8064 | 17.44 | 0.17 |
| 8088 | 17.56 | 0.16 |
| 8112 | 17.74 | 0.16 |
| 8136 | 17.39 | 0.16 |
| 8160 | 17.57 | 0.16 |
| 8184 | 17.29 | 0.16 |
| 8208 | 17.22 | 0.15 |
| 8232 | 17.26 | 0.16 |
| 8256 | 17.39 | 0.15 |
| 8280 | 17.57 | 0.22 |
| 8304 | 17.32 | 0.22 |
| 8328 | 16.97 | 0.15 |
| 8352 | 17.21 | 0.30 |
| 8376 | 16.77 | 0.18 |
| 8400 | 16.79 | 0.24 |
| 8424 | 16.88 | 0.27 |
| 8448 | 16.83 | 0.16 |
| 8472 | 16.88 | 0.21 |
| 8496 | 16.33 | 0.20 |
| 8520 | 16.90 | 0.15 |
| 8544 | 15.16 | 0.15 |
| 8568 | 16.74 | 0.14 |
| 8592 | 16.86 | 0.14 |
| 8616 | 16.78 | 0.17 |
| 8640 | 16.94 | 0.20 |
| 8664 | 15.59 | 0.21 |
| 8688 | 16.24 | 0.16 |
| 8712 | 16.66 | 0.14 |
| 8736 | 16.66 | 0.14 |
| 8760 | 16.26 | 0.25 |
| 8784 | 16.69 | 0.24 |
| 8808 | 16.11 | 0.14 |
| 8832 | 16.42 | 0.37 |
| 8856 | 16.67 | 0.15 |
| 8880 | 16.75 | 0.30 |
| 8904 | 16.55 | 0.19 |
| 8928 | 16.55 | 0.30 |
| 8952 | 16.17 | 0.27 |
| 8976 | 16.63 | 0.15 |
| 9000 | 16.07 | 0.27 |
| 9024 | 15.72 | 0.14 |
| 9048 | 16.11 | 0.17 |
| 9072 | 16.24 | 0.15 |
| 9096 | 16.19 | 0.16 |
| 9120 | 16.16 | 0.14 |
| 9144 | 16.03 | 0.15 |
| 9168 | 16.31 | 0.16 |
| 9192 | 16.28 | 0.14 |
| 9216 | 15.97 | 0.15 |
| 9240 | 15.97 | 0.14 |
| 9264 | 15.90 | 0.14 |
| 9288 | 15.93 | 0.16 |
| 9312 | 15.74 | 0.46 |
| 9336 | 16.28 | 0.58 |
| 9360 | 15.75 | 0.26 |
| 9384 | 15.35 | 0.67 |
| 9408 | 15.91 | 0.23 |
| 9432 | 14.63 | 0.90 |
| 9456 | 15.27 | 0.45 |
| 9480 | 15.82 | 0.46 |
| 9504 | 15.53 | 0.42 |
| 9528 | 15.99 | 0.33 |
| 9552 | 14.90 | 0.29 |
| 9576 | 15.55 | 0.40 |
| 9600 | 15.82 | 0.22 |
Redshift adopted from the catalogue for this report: 0.00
